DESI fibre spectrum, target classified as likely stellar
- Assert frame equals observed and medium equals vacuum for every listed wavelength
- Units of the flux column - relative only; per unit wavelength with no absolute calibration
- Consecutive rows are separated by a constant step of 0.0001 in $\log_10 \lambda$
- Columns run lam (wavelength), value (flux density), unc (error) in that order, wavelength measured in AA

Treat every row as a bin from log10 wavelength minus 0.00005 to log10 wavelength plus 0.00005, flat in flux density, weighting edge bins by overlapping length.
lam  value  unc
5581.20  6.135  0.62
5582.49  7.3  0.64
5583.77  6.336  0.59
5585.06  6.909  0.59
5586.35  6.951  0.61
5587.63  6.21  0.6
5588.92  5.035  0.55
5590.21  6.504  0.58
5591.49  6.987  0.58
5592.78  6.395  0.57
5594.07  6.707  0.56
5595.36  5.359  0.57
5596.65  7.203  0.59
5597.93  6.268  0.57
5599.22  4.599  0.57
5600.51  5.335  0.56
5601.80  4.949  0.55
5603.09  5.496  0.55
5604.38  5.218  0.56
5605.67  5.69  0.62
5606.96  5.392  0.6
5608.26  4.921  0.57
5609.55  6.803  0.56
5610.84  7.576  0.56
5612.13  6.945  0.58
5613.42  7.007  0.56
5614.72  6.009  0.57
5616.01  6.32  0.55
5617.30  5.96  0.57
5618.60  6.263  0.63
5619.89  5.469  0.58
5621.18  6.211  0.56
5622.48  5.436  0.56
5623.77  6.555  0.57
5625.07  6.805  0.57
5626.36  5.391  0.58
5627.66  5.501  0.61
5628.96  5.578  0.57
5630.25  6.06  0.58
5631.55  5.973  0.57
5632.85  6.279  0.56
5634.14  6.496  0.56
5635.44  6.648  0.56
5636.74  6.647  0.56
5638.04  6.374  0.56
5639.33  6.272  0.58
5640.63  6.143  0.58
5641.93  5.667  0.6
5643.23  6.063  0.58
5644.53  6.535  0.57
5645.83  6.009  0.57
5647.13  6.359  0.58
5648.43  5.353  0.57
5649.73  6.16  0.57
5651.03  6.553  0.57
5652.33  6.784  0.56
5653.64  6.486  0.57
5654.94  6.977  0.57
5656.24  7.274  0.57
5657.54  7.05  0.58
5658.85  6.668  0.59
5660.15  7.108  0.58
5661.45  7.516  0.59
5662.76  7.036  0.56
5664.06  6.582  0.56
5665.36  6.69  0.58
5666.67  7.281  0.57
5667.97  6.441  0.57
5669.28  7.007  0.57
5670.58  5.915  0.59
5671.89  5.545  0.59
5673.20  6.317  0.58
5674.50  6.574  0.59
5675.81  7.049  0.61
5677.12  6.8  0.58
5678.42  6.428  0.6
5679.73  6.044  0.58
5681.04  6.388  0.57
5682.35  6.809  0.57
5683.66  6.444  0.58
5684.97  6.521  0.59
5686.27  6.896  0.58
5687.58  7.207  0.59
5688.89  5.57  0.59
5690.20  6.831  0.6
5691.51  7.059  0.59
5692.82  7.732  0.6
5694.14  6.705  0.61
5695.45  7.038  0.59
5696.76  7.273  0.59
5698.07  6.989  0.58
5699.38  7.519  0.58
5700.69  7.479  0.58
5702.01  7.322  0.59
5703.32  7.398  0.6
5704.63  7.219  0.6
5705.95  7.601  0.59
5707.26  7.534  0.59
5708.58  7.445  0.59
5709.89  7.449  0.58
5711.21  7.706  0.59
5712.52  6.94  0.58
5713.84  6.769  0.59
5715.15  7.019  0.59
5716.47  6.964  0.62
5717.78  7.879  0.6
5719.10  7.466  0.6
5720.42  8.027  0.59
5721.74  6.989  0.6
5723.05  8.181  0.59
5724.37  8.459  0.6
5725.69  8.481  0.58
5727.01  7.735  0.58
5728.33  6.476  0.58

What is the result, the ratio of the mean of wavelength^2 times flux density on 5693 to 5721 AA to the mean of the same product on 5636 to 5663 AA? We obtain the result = 1.15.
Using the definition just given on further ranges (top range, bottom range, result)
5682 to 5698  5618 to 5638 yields 1.15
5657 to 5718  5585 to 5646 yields 1.16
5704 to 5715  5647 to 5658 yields 1.14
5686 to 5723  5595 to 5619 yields 1.25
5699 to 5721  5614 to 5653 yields 1.24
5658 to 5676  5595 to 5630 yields 1.15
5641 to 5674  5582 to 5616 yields 1.08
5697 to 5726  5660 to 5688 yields 1.14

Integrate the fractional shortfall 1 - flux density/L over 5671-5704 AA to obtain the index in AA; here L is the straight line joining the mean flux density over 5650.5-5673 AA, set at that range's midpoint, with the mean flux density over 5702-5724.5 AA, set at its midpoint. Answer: 1.4 AA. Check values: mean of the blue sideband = 6.75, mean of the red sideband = 7.45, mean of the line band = 6.79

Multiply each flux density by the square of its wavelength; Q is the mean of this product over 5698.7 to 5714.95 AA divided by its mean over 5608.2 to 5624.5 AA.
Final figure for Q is 1.2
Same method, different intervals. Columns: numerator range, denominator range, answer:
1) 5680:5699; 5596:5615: 1.18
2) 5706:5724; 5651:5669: 1.10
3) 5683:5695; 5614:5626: 1.14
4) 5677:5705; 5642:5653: 1.13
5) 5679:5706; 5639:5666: 1.08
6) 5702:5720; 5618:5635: 1.26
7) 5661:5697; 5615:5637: 1.12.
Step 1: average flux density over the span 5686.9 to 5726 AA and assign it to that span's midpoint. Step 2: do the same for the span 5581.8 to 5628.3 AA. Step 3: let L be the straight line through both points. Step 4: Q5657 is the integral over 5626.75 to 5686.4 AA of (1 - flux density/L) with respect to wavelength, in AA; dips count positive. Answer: 2.44 AA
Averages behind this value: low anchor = 6.11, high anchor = 7.33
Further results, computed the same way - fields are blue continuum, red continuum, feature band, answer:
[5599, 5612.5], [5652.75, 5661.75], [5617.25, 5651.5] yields 1.7 AA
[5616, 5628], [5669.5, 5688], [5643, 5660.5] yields -0.8 AA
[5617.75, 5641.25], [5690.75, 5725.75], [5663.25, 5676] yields 0.5 AA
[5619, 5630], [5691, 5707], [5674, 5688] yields 0.6 AA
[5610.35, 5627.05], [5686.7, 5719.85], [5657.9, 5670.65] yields -0.2 AA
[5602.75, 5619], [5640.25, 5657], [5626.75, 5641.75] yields 0.3 AA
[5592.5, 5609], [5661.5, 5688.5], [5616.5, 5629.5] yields 0.0 AA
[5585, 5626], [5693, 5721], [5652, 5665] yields -0.4 AA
